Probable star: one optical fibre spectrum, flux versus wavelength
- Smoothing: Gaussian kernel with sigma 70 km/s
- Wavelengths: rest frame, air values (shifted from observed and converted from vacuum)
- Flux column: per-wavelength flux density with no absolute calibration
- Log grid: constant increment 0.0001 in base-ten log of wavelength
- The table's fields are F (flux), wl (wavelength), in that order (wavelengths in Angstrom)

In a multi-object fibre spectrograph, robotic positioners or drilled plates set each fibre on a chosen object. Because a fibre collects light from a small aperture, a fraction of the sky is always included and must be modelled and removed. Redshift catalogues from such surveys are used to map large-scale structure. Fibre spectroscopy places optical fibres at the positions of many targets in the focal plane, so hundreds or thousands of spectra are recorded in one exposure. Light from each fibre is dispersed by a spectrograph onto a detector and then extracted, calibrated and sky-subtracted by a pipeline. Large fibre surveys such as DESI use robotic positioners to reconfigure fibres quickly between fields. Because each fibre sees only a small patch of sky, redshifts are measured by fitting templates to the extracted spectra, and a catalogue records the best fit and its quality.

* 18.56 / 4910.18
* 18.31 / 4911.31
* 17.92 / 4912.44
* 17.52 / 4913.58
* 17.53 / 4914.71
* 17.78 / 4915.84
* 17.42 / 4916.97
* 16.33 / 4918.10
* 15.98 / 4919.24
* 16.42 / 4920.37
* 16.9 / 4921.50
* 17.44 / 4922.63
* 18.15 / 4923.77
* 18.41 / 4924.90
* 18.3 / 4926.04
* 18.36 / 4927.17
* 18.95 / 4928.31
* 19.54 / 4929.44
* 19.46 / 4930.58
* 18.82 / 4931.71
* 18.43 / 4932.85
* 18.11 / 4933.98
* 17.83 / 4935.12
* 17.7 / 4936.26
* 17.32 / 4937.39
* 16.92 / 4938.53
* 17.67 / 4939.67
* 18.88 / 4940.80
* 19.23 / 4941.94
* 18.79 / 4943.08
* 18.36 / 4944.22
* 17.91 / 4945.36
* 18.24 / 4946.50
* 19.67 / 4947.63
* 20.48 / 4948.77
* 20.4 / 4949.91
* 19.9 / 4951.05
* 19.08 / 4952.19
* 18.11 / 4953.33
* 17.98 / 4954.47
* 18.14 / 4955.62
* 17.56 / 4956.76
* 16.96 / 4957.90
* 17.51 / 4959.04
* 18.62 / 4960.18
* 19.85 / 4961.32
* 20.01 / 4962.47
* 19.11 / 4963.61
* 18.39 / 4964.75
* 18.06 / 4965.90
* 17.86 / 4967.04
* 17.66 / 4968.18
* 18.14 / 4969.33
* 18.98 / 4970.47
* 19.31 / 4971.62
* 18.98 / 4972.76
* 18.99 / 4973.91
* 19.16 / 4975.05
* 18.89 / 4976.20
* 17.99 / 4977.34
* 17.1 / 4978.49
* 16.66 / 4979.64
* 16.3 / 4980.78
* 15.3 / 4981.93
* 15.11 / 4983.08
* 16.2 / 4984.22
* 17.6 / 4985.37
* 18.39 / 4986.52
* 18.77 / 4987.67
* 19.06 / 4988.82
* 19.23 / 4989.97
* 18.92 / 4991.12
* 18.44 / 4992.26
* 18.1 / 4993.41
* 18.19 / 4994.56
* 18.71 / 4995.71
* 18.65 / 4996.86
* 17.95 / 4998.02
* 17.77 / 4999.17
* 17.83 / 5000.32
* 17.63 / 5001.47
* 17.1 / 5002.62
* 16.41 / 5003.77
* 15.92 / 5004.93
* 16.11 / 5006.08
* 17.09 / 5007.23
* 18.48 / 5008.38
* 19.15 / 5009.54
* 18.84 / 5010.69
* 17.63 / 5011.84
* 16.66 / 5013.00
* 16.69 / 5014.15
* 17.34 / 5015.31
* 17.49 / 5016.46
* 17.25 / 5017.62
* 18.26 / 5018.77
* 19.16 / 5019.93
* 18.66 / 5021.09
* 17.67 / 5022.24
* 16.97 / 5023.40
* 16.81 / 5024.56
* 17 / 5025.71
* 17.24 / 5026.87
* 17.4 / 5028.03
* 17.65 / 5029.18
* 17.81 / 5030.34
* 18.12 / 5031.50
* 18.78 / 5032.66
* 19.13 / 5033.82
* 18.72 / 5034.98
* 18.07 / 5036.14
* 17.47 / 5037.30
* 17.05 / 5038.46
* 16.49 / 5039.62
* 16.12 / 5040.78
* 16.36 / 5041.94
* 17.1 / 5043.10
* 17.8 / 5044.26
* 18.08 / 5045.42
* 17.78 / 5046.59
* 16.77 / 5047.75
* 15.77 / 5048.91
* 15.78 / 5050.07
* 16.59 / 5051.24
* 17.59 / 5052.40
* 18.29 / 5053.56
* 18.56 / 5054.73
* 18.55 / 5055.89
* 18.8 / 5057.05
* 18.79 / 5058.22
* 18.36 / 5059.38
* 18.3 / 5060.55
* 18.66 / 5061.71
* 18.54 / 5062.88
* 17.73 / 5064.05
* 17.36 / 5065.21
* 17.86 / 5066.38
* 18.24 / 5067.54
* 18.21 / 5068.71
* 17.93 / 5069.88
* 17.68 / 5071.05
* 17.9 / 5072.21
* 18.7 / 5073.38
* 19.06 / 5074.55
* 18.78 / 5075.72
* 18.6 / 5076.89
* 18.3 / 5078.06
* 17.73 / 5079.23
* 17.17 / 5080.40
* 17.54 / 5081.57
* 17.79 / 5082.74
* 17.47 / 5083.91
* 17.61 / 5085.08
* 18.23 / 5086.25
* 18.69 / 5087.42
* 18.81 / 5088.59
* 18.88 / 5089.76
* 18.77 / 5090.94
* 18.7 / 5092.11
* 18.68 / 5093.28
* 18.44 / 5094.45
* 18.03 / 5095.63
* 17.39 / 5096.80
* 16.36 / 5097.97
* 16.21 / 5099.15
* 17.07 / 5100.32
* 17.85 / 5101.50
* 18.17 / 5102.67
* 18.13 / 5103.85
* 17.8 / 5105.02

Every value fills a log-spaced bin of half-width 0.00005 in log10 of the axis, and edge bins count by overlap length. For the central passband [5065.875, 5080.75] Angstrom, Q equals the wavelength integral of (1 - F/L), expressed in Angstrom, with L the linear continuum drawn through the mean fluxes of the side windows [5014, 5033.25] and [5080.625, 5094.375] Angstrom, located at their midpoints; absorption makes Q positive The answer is 0.0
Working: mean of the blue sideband 17.7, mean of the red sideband 18.3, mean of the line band 18.2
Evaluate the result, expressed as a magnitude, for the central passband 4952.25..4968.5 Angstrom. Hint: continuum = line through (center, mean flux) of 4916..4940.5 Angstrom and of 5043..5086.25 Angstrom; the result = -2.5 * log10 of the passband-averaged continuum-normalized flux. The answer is -0.03 mag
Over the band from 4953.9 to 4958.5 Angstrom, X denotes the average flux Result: 17.6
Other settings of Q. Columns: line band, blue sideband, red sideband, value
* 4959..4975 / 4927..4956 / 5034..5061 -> -0.3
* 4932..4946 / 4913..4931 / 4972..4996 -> -0.2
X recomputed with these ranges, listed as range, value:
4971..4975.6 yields 19.1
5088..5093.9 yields 18.8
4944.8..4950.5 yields 19.4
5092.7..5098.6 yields 17.8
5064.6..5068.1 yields 17.9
